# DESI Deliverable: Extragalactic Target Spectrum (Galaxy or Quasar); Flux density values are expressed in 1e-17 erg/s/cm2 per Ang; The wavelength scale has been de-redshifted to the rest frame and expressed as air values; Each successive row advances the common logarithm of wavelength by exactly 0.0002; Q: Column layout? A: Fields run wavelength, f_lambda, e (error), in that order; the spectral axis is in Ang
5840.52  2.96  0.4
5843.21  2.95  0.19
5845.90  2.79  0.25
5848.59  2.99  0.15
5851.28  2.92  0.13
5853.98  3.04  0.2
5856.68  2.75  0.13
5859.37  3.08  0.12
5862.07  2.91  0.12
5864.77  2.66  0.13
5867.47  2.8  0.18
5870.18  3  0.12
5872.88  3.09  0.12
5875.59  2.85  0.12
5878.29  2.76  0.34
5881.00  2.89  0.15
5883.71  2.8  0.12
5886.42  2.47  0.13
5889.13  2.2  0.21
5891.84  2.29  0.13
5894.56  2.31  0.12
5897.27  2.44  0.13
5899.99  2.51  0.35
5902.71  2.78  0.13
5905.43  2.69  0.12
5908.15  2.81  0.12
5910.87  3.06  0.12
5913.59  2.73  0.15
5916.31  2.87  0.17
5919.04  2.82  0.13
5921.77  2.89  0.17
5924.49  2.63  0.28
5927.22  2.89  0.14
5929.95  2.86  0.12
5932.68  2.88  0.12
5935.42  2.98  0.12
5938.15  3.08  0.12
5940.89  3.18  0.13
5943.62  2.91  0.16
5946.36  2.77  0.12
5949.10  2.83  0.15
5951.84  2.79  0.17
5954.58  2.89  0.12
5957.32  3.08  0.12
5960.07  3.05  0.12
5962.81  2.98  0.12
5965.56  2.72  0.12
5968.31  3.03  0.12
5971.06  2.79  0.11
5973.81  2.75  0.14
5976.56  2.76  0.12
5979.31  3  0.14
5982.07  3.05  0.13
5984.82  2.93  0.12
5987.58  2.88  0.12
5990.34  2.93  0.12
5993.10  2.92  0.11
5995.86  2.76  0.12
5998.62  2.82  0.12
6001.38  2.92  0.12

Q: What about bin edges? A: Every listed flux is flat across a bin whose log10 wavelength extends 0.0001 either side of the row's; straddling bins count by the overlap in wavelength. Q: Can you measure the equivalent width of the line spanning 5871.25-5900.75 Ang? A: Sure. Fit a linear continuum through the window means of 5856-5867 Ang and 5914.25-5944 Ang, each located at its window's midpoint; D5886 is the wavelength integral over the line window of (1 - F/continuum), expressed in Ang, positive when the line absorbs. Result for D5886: 2.7 Ang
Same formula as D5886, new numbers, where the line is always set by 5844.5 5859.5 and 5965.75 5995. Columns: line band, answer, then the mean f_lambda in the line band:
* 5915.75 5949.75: 0.11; 2.89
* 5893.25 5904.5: 1.51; 2.52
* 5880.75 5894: 1.93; 2.49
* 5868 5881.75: 0.01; 2.91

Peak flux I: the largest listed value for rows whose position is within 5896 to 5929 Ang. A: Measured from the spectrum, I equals 3.06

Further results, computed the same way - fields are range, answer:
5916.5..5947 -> 3.18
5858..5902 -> 3.09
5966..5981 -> 3.03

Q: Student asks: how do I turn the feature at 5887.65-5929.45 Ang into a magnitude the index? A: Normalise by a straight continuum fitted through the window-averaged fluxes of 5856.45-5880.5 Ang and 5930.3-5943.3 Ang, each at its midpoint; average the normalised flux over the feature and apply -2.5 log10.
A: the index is 0.11 mag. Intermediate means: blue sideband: 2.88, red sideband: 3.01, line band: 2.67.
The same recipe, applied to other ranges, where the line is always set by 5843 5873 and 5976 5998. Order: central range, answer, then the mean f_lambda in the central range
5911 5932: 0.03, 2.83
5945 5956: 0.03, 2.82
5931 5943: -0.04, 3.02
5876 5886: 0.05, 2.79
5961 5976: 0.02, 2.85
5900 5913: 0.04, 2.8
